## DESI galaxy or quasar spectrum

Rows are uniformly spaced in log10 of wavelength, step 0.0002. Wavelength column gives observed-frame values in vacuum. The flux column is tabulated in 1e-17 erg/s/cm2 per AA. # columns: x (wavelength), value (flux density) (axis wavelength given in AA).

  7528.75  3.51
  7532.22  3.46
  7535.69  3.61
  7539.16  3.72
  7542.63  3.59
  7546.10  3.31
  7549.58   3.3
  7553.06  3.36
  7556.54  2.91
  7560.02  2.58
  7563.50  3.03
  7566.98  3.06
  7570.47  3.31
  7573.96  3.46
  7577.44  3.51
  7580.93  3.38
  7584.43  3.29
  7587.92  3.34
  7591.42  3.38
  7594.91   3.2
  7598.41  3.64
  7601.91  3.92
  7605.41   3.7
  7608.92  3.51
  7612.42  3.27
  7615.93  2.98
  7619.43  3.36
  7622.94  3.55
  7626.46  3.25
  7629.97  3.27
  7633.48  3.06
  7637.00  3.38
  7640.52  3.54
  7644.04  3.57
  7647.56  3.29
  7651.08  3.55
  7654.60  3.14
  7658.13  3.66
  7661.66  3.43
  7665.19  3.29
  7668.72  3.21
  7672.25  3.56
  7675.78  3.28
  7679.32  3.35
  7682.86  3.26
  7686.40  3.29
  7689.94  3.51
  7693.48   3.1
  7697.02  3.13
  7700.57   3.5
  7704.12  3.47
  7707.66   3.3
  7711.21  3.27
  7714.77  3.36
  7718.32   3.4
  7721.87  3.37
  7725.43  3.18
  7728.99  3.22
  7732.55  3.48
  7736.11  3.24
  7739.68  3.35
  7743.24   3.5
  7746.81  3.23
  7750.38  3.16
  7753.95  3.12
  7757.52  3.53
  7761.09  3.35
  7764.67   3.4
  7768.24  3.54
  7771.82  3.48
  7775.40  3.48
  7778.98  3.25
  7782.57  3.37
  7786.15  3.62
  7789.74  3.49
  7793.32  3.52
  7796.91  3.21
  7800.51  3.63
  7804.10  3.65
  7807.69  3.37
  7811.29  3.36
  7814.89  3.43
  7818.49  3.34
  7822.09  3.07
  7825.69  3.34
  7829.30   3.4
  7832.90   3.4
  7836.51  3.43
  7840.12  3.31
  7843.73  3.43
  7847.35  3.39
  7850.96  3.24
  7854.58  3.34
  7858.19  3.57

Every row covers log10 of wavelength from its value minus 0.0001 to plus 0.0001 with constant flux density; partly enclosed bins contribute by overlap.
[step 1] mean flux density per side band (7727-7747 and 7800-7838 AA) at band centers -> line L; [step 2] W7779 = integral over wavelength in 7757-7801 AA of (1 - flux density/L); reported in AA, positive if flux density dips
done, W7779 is -1.0 AA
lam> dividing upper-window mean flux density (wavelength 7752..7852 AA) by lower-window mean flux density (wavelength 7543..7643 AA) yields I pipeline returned 1.0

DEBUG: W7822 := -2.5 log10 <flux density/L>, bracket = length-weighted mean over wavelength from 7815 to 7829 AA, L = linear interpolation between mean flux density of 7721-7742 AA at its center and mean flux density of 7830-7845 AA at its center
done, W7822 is 0.03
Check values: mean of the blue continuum 3.31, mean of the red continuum 3.39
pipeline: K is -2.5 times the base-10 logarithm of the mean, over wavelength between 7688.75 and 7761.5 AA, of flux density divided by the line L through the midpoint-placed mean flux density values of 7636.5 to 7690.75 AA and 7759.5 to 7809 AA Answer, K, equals 0.03 mag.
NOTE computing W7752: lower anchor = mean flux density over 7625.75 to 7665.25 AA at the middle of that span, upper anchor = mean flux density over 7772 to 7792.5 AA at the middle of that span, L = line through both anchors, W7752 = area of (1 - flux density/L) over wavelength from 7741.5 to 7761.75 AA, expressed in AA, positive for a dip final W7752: 0.7 AA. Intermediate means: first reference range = 3.38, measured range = 3.31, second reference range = 3.45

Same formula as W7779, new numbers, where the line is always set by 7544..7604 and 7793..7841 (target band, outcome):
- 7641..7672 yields -0.7 AA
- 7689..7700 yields 0.3 AA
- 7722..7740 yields 0.3 AA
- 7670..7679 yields -0.2 AA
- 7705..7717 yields 0.1 AA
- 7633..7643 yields -0.2 AA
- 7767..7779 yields -0.3 AA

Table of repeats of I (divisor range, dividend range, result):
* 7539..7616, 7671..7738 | 1.00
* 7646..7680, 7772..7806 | 1.03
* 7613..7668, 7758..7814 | 1.03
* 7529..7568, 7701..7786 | 1.02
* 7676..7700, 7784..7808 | 1.07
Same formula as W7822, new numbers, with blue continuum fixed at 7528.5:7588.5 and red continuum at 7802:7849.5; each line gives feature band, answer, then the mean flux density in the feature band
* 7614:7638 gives 0.02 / 3.26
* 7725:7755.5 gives 0.03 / 3.28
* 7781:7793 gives -0.04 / 3.5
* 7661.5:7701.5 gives 0.01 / 3.32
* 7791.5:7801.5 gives -0.02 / 3.44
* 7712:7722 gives 0.00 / 3.37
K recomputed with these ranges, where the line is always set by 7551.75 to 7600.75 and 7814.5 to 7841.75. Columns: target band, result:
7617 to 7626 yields -0.04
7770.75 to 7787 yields -0.03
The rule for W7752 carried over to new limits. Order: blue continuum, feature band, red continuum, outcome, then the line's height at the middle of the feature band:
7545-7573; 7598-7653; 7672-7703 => -3.44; 3.22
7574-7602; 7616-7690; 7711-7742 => 0.47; 3.38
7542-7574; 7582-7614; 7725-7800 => -2.67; 3.2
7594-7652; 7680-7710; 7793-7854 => 0.72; 3.4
